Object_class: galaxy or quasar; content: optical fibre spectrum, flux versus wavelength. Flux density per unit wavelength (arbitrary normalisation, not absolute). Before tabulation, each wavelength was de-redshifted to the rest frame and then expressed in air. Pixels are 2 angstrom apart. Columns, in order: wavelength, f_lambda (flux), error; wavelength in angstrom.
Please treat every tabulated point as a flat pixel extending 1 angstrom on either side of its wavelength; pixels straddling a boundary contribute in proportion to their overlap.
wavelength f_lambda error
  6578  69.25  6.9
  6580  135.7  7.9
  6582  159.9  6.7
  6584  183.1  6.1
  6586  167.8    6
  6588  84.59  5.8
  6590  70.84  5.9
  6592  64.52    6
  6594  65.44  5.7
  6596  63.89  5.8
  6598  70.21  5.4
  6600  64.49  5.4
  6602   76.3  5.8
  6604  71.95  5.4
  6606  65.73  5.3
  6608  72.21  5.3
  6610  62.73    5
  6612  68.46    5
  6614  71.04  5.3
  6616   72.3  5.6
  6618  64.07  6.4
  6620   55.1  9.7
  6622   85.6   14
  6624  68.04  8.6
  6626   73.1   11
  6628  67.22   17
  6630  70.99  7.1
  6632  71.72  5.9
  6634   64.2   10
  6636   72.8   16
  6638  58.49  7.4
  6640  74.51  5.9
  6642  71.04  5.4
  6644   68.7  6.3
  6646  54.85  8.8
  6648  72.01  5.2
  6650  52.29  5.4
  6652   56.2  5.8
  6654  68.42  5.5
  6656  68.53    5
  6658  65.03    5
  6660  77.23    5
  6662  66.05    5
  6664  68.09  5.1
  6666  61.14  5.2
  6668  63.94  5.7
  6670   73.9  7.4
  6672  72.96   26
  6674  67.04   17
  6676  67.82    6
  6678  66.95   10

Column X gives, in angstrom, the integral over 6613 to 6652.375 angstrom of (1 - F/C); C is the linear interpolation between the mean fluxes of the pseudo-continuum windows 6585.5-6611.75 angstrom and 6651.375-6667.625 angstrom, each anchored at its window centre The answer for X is 1.6 angstrom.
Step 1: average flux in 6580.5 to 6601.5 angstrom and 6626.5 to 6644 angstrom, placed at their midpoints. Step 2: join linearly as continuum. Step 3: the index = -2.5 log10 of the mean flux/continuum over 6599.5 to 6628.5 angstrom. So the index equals 0.20 mag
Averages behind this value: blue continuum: 99.8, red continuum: 69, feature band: 69.3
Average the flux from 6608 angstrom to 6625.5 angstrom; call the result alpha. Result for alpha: 68.8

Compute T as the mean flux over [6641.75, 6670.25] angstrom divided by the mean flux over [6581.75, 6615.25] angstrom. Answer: 0.8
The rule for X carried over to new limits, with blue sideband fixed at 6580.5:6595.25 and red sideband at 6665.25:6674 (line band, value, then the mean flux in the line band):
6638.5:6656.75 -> 3.5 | 64.9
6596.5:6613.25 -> 5.7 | 68.9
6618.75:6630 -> 2.8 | 69.8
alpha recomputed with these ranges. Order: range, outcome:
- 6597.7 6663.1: 67.9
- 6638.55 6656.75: 65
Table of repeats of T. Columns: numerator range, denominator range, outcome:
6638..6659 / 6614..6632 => 0.93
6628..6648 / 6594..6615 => 0.99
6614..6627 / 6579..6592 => 0.54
